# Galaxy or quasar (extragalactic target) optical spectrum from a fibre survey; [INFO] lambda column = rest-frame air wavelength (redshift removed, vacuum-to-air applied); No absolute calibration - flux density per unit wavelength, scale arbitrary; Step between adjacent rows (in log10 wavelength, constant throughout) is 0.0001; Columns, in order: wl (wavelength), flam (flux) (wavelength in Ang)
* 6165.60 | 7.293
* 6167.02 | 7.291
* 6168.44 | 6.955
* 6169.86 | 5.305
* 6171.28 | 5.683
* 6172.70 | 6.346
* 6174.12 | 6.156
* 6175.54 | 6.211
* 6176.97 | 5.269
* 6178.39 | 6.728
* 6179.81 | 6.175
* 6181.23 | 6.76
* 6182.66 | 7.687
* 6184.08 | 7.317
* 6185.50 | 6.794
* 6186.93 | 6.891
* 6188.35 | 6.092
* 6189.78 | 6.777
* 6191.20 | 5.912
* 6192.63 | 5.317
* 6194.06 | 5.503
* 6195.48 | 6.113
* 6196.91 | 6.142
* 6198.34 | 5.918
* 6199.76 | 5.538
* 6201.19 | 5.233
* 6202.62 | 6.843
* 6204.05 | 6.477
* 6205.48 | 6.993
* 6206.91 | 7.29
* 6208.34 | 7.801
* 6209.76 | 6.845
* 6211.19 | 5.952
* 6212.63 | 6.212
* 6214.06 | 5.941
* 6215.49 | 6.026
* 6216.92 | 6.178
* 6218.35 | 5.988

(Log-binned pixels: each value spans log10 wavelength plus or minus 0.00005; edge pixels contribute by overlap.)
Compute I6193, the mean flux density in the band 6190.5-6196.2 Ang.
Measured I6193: 5.71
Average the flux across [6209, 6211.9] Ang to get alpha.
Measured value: 6.45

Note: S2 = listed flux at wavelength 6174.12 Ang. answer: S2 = 6.156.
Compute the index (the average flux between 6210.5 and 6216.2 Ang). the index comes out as 6.02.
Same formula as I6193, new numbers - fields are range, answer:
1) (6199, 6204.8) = 6.03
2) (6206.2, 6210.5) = 7.32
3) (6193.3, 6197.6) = 5.91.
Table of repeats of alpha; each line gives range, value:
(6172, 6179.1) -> 6.14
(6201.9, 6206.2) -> 6.76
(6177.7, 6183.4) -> 6.84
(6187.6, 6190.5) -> 6.45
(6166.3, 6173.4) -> 6.32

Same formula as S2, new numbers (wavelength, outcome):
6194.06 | 5.503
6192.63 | 5.317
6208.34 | 7.801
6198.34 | 5.918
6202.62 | 6.843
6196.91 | 6.142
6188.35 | 6.092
